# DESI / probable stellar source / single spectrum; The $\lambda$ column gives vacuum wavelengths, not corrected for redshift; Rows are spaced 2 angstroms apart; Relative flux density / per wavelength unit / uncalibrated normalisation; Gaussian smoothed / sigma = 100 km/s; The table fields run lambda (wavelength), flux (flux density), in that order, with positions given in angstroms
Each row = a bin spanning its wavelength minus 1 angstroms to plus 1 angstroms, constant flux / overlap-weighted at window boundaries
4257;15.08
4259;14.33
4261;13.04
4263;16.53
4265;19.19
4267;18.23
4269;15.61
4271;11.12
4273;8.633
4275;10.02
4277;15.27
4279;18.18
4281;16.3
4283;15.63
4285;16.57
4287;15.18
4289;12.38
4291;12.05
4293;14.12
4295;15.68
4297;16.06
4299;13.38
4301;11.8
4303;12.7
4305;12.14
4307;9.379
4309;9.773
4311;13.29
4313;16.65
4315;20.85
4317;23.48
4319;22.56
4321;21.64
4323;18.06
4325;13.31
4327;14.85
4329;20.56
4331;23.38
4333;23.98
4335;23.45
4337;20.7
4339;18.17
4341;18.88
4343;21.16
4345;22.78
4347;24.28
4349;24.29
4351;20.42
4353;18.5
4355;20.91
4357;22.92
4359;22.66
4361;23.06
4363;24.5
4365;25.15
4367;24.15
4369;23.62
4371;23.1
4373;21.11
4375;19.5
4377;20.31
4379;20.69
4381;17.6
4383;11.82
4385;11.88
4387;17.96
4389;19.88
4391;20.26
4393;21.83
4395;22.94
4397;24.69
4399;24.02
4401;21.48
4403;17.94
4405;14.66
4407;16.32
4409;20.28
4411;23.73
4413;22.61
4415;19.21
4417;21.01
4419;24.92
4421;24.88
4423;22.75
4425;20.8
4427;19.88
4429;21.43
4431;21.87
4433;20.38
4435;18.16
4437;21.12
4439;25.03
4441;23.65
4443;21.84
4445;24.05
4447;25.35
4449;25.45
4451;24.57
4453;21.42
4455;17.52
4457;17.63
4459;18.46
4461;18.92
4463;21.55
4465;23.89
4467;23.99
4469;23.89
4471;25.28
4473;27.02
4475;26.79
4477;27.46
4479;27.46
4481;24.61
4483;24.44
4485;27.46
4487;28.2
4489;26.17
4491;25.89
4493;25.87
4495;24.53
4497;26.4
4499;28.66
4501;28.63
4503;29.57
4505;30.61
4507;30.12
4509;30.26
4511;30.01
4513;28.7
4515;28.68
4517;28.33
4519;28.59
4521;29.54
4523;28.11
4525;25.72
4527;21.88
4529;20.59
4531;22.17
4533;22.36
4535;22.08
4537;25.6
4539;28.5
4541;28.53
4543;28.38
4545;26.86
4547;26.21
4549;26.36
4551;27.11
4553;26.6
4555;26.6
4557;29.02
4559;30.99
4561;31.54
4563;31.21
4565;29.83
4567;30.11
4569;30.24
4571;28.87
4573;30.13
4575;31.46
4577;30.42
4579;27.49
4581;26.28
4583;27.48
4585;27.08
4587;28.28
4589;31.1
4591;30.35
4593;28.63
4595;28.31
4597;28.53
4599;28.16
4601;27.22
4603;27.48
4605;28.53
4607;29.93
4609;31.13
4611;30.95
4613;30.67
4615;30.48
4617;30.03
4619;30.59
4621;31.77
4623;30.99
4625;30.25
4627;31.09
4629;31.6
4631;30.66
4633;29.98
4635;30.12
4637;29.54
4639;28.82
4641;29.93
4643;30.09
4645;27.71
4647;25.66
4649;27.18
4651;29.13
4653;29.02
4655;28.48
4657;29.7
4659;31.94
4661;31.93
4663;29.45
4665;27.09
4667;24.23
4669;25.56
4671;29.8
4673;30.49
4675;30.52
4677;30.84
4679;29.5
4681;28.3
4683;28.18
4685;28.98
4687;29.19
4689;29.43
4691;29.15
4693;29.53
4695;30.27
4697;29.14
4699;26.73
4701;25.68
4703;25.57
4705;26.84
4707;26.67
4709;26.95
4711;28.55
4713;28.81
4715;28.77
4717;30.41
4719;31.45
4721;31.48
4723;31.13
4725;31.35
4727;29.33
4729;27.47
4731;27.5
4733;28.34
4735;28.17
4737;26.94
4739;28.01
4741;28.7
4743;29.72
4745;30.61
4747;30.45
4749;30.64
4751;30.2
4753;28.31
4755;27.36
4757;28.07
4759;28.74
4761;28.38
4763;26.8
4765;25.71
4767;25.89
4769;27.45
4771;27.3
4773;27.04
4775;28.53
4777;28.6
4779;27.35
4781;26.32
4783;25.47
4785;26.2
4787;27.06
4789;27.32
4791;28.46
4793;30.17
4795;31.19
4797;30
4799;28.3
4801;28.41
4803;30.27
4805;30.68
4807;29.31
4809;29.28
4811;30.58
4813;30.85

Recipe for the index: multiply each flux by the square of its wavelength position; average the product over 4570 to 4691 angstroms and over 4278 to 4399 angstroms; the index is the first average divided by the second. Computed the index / 1.8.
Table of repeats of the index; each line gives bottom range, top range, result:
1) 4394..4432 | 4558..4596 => 1.49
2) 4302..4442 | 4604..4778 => 1.65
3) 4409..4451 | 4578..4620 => 1.39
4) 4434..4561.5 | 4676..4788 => 1.22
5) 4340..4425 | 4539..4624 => 1.51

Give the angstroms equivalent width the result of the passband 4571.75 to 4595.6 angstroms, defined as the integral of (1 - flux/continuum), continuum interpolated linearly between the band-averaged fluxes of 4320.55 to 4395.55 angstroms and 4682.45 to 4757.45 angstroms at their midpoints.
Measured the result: -3.0 angstroms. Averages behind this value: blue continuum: 20.6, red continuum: 28.8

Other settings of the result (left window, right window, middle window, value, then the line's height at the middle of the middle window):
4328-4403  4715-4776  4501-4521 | -4.4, 24.1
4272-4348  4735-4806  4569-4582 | -3.2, 23.4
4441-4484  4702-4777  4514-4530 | -1.3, 24.5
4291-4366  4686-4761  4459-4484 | -2.1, 22.4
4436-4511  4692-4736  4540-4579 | -3.9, 26.3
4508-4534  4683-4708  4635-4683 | -2.0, 27.8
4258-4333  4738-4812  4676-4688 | -1.5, 26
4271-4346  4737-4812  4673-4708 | -3.0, 26.3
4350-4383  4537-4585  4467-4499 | -0.5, 25.7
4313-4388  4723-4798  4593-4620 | -4.2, 25.4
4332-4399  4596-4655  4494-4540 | -1.6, 26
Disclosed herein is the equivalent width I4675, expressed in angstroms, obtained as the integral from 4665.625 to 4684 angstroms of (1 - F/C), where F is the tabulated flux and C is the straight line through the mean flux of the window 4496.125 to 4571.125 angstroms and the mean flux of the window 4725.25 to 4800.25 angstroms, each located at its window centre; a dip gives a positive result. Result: -0.37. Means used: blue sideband 27.7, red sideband 28.2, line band 28.6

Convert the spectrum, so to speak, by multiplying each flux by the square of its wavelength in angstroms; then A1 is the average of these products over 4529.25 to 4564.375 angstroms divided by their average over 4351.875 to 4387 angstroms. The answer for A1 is 1.42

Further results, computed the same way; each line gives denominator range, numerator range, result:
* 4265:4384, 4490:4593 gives 1.69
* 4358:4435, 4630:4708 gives 1.55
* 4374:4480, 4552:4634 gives 1.48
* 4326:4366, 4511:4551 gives 1.31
